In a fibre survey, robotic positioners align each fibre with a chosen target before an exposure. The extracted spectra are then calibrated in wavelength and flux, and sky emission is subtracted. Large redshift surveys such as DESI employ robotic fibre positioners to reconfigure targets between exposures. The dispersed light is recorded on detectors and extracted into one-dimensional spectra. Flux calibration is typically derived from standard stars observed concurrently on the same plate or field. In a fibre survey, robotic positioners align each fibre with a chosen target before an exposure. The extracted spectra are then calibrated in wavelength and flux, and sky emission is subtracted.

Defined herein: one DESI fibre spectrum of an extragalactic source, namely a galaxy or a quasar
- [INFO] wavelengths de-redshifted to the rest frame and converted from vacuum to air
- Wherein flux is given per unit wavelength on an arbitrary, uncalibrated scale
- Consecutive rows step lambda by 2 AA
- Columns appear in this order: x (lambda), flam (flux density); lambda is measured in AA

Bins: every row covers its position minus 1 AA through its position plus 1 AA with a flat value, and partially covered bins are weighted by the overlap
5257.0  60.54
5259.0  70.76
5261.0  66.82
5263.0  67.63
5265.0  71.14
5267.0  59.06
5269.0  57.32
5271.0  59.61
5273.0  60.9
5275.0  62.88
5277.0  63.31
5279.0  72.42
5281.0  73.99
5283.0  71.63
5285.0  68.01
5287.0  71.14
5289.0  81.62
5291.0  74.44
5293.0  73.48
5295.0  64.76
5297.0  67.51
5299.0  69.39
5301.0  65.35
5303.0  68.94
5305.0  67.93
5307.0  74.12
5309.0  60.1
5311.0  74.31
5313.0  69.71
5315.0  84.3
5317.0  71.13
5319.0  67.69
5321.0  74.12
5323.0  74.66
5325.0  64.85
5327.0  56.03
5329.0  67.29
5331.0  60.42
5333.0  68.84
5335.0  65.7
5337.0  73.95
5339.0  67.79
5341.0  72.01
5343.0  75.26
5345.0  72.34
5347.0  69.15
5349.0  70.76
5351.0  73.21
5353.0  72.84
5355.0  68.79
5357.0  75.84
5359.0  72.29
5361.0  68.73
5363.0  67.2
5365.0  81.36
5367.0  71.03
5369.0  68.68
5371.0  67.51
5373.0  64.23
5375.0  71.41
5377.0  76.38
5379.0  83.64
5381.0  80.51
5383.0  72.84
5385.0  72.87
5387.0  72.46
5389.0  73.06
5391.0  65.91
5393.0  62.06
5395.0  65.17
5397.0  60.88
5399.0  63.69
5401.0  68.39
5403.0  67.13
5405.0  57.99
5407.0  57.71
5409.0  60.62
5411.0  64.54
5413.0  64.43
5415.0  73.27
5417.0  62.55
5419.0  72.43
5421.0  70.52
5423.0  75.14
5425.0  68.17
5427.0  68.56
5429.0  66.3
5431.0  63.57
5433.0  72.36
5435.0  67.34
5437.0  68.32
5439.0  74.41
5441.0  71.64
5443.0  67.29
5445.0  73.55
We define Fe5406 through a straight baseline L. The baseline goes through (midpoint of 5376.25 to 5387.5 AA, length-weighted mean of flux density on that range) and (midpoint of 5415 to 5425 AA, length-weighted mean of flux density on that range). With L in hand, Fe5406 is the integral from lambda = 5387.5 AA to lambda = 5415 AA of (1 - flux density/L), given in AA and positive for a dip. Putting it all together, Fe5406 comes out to 3.3 AA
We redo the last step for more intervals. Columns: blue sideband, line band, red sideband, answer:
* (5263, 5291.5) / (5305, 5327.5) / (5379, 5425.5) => -0.89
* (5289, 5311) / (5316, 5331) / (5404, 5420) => 0.20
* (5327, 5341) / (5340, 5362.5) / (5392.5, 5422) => -1.85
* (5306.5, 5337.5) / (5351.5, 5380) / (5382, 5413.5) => -2.16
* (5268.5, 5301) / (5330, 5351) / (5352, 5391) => 0.37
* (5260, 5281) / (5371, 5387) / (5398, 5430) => -1.96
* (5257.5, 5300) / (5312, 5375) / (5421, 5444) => -1.58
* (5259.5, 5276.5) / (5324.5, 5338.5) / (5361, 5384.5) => 0.77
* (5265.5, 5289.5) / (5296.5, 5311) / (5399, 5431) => -0.33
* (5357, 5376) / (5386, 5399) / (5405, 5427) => 0.40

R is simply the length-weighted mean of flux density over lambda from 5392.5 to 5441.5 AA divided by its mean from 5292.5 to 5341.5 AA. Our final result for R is 0.97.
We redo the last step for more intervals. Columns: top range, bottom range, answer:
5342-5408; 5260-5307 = 1.03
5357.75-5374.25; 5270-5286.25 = 1.05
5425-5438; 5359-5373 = 0.96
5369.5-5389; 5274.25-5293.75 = 1.03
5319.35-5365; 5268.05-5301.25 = 1.02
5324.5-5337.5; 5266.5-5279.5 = 1.05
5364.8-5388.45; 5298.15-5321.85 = 1.04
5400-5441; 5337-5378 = 0.94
